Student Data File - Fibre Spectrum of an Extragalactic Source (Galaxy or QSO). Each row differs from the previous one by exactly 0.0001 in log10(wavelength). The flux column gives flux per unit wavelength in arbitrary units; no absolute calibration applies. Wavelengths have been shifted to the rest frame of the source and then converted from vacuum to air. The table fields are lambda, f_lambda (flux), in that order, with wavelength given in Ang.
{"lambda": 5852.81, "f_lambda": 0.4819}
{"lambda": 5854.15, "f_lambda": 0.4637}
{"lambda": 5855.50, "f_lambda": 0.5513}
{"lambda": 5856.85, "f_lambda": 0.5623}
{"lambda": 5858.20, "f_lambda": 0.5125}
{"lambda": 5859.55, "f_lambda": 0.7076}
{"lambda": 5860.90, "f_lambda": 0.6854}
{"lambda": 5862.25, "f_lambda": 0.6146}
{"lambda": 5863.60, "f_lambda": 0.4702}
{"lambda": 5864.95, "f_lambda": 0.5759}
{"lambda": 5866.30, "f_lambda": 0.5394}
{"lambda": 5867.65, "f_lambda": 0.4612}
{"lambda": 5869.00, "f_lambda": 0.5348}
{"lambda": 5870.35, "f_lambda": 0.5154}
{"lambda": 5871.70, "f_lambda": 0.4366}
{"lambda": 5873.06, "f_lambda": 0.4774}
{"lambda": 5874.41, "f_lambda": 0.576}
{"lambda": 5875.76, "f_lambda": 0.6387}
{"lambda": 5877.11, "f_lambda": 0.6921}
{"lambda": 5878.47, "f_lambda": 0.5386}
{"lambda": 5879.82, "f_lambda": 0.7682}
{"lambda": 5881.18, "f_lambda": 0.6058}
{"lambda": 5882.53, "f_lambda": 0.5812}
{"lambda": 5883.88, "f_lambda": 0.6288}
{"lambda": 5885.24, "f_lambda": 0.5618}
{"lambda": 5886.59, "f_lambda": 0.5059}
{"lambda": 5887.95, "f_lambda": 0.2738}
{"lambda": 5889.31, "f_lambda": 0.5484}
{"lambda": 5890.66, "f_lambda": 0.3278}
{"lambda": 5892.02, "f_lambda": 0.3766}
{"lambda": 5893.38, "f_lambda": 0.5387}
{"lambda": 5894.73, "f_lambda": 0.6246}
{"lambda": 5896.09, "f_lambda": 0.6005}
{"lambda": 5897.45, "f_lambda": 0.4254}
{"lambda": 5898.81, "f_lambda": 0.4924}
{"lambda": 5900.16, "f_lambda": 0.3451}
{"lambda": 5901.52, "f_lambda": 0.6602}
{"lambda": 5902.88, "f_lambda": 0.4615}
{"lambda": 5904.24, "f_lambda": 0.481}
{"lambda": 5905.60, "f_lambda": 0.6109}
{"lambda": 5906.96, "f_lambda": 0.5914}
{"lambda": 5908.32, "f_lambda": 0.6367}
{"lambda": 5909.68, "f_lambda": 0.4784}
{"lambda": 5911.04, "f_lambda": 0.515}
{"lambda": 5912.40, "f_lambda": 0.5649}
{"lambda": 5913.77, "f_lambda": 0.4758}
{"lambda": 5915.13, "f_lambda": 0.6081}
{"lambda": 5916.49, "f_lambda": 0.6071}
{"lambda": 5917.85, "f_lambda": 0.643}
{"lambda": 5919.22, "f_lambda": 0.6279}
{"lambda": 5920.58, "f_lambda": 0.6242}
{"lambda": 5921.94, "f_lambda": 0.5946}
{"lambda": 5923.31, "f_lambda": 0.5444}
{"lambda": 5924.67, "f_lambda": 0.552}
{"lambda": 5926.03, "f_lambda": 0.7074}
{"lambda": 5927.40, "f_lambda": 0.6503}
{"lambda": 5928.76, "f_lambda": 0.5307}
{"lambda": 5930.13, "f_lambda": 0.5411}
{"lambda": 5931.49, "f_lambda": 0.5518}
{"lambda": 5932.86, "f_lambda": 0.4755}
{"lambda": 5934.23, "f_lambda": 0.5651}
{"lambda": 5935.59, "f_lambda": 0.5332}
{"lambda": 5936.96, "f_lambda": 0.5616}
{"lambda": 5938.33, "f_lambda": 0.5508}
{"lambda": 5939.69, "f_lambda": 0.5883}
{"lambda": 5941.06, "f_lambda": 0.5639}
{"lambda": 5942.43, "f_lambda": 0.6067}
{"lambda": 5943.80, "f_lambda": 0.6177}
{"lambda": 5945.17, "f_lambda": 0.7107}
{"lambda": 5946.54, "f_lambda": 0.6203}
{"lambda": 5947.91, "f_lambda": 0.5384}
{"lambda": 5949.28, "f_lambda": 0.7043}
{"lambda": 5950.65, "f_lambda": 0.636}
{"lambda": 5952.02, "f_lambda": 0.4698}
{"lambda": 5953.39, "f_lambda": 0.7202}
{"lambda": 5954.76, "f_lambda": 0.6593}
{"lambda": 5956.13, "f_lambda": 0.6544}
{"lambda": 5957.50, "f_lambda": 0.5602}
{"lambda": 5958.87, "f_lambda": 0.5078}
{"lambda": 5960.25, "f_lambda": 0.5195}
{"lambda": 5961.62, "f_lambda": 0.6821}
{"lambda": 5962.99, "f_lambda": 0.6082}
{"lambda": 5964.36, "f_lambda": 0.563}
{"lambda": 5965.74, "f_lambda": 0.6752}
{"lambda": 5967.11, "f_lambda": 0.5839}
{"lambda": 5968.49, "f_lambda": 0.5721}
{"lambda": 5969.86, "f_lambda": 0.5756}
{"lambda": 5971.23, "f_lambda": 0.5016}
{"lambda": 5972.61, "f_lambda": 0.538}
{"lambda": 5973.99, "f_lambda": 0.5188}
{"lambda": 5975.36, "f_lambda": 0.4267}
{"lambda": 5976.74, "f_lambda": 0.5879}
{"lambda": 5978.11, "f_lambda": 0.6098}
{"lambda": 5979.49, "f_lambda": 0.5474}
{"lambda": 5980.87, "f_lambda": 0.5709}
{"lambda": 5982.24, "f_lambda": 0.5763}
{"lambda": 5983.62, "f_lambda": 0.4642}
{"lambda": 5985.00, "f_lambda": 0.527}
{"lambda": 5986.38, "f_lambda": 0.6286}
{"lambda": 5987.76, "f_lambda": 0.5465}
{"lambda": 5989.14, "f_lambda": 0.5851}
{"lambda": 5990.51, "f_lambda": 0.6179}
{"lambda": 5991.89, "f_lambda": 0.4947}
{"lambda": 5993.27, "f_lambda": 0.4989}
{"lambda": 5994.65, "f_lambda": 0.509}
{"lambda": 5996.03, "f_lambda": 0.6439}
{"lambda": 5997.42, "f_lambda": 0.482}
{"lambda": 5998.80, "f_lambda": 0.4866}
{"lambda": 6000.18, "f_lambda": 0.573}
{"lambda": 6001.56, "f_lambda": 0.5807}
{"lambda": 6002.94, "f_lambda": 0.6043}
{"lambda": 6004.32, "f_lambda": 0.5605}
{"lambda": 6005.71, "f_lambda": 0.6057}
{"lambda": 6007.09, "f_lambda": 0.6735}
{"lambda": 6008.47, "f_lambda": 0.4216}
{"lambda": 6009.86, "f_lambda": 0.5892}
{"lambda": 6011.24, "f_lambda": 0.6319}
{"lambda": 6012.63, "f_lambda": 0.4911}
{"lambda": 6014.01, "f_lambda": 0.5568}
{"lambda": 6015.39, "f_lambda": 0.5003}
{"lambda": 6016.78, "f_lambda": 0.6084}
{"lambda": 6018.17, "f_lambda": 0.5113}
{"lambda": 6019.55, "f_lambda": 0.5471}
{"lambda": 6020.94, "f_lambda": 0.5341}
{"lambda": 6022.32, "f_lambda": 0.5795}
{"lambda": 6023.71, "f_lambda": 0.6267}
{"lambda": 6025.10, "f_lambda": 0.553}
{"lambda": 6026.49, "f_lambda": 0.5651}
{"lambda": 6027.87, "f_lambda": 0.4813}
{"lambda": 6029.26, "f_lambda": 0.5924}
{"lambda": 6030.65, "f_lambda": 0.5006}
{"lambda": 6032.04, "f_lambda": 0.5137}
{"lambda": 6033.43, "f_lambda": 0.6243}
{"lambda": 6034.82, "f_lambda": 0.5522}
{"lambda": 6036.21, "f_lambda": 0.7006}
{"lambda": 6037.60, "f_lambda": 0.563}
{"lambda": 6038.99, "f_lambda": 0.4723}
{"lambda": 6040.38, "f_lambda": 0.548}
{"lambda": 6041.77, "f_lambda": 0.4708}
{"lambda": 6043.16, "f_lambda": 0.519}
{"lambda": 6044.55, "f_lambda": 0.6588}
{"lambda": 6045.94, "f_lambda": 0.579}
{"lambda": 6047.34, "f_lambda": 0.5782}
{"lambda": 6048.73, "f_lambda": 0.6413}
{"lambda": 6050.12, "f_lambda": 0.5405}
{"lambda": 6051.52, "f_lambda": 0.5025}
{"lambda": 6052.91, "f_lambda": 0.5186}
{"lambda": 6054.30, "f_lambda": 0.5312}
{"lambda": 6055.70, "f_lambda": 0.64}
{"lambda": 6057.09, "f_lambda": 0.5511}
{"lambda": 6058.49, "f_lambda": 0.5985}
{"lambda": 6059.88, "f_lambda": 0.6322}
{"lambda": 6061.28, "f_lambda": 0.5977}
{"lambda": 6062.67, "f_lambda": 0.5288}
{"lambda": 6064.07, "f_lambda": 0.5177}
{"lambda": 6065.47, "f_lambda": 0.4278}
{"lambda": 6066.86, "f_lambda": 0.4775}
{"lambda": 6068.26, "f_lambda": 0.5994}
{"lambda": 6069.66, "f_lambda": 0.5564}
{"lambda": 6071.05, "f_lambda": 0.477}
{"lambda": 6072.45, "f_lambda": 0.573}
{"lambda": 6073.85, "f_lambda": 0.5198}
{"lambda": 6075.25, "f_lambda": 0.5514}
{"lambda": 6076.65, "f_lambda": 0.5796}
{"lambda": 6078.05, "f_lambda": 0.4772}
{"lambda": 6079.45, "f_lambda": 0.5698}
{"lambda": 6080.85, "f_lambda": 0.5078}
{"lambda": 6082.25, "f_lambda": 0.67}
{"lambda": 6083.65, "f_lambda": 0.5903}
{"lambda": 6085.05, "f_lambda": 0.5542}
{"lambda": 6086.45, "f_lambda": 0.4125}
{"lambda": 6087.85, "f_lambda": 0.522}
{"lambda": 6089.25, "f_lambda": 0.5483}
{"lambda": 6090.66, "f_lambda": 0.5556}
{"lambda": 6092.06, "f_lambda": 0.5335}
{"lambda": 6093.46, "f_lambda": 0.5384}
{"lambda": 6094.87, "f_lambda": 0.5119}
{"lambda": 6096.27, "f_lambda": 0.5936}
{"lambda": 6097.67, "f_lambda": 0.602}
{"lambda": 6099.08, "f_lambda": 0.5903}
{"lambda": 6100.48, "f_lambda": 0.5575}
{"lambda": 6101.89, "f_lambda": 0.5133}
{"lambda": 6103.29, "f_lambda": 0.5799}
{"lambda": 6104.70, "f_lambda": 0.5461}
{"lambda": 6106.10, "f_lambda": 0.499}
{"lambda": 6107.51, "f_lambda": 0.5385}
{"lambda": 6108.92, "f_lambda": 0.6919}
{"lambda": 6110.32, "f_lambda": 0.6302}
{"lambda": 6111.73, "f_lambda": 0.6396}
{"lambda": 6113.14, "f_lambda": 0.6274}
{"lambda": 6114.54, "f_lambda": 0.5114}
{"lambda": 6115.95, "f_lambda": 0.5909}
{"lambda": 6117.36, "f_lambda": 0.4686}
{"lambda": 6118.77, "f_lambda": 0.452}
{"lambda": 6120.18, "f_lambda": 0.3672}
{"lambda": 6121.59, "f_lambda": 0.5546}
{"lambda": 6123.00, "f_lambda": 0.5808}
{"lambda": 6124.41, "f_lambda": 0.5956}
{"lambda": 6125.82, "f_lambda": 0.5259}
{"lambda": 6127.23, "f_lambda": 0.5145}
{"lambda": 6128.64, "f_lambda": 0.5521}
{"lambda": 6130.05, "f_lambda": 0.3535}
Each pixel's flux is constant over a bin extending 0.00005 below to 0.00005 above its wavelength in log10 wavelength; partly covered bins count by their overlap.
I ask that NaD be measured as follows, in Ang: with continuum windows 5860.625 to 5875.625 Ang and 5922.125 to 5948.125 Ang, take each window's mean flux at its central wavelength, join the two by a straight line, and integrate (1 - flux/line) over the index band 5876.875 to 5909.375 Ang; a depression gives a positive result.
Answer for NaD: 1.06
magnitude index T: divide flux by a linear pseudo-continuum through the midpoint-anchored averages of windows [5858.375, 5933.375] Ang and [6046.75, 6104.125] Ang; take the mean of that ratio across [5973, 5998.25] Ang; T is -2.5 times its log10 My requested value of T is 0.01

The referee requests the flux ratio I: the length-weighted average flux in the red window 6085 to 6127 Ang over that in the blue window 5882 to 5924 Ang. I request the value 1.02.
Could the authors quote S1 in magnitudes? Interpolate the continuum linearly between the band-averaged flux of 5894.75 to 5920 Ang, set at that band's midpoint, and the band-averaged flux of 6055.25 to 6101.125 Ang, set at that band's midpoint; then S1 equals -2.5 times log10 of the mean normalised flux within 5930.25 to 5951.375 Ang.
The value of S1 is -0.073 mag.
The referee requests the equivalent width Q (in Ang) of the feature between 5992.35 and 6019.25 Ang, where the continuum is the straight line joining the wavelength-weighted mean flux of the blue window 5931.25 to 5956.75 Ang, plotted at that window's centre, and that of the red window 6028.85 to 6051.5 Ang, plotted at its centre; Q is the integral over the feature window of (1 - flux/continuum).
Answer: 1.02 Ang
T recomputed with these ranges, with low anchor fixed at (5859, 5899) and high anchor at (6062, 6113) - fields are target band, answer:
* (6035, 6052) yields -0.03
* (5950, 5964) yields -0.10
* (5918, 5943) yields -0.06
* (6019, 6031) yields -0.01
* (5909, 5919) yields -0.03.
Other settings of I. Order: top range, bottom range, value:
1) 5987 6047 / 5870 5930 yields 1.01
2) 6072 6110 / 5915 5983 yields 0.95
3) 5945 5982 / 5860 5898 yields 1.08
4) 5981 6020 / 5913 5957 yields 0.93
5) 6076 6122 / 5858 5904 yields 1.02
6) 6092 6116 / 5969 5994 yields 1.05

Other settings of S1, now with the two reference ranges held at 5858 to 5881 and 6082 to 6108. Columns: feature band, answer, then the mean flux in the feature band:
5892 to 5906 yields 0.11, 0.515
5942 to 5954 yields -0.11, 0.625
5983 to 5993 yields 0.02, 0.551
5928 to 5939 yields 0.05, 0.539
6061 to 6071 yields 0.06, 0.523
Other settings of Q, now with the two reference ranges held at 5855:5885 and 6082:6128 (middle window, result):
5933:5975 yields -1.5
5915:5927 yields -0.9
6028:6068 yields 0.1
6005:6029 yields 0.1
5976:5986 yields 0.1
